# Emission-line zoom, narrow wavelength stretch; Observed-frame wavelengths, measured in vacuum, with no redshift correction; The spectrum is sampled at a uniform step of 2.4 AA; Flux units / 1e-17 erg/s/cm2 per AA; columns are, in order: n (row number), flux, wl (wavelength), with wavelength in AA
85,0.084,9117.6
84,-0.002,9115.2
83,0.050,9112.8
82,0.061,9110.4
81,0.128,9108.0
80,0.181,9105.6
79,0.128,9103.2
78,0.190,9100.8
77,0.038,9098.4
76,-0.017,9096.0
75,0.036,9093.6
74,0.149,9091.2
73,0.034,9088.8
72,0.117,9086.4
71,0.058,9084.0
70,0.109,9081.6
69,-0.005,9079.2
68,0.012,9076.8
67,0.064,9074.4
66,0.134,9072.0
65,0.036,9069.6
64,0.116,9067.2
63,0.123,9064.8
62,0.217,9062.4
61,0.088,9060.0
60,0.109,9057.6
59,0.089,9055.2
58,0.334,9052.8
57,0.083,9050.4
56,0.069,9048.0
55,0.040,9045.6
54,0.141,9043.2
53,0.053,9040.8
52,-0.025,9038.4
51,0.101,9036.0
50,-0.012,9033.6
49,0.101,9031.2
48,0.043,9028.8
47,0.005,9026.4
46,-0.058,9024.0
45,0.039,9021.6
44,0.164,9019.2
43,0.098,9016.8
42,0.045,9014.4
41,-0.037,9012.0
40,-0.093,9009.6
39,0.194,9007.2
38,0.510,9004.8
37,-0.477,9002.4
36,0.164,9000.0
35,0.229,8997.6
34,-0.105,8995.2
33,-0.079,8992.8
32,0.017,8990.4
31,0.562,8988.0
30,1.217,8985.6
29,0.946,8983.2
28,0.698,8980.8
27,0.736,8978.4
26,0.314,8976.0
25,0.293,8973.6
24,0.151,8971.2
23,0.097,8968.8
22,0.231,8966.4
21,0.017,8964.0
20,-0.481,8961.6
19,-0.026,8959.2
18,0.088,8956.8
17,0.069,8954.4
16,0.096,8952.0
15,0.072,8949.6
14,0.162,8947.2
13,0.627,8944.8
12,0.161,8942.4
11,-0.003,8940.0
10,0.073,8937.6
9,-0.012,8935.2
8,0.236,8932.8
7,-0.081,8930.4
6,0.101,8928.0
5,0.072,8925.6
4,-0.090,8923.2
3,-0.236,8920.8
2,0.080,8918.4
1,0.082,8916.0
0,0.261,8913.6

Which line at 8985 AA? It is [O II] 3727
